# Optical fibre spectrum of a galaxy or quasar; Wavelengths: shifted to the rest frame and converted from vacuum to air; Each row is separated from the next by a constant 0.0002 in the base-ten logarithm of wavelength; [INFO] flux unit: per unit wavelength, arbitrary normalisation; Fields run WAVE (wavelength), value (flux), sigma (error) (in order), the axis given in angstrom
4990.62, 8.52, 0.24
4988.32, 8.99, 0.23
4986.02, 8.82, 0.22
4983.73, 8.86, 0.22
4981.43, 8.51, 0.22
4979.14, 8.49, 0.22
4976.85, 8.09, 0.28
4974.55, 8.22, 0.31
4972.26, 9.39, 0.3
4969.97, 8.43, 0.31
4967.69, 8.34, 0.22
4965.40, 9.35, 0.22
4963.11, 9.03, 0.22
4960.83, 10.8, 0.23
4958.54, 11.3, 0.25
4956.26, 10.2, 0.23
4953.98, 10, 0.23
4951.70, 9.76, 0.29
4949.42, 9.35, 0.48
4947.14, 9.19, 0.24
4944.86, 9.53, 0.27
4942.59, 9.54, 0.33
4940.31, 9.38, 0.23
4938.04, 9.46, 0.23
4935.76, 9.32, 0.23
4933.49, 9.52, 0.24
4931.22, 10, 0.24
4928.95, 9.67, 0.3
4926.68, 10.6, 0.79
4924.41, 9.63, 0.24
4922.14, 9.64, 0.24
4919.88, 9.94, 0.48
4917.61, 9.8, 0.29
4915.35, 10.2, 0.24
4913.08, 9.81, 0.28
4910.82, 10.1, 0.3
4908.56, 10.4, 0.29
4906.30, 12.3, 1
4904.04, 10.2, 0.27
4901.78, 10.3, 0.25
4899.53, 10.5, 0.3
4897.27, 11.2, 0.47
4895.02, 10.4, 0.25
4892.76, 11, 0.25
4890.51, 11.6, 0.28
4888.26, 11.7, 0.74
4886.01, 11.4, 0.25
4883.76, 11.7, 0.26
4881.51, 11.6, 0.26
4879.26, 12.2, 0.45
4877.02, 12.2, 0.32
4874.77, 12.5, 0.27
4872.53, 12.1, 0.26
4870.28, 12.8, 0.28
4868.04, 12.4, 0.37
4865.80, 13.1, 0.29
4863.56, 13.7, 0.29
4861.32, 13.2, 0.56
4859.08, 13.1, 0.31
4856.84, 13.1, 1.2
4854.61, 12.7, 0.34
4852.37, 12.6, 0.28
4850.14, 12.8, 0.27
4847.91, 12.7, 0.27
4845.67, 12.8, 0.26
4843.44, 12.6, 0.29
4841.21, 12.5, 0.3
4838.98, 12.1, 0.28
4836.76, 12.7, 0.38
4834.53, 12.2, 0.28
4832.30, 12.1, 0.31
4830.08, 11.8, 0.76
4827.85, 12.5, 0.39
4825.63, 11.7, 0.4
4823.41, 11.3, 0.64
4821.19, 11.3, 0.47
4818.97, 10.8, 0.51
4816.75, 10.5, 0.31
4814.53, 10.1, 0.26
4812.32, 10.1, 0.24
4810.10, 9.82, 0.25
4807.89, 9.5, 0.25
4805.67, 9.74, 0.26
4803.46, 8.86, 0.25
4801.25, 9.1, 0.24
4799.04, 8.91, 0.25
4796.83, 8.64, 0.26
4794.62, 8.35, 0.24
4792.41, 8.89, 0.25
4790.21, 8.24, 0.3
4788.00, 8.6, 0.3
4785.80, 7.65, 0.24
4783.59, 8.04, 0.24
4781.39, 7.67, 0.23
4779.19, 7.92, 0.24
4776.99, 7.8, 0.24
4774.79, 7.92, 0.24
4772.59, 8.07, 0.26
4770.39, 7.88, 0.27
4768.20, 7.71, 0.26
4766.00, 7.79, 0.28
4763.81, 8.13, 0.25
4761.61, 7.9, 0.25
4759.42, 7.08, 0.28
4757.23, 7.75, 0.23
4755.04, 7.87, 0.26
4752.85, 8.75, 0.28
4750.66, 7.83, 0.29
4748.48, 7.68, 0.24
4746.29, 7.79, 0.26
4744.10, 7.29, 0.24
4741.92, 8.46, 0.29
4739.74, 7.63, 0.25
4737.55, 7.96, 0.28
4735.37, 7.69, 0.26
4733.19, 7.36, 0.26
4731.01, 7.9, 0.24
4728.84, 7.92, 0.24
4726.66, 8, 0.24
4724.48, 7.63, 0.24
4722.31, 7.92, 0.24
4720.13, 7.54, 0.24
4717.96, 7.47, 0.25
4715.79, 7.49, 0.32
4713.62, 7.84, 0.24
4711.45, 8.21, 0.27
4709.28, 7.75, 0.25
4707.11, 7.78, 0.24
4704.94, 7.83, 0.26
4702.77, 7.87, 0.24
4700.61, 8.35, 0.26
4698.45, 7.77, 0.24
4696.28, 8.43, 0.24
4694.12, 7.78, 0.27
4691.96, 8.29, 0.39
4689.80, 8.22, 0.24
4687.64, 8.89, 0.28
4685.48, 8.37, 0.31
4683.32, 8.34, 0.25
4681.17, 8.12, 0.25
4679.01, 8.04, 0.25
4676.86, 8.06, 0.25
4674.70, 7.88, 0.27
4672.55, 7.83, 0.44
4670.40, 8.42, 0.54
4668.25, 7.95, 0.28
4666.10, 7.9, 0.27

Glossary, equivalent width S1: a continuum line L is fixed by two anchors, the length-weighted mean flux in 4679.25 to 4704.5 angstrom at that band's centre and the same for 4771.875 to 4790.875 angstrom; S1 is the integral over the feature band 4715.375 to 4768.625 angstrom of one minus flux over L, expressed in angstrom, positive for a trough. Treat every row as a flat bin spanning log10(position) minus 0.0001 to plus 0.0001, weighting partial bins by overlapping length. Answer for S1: 1.9 angstrom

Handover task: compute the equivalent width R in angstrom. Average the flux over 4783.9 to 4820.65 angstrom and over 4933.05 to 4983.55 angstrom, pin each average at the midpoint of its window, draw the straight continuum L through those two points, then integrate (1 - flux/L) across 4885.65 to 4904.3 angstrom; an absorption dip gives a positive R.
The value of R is -3.3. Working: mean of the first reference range 9.24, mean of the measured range 10.9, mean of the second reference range 9.31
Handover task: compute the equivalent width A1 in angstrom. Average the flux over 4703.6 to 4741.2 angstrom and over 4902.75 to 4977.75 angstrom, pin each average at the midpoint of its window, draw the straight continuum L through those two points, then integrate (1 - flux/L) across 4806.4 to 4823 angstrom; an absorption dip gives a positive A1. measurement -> -3.36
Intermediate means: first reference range 7.77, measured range 10.3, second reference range 9.72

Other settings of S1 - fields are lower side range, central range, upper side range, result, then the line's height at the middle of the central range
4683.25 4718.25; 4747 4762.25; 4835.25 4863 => 3.0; 9.75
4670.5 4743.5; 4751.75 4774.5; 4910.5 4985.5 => 1.2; 8.31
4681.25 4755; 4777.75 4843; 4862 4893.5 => 2.3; 10.4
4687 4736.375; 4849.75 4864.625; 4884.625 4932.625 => -4.9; 9.82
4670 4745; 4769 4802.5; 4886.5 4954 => 2.0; 8.76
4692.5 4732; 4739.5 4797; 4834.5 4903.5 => 8.7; 9.4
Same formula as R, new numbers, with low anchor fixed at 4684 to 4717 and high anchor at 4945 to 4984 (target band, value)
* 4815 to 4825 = -2.7 angstrom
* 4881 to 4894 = -3.8 angstrom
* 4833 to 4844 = -4.7 angstrom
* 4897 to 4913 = -2.9 angstrom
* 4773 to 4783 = 0.7 angstrom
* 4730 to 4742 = 0.6 angstrom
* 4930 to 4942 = -0.5 angstrom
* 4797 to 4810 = -1.1 angstrom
